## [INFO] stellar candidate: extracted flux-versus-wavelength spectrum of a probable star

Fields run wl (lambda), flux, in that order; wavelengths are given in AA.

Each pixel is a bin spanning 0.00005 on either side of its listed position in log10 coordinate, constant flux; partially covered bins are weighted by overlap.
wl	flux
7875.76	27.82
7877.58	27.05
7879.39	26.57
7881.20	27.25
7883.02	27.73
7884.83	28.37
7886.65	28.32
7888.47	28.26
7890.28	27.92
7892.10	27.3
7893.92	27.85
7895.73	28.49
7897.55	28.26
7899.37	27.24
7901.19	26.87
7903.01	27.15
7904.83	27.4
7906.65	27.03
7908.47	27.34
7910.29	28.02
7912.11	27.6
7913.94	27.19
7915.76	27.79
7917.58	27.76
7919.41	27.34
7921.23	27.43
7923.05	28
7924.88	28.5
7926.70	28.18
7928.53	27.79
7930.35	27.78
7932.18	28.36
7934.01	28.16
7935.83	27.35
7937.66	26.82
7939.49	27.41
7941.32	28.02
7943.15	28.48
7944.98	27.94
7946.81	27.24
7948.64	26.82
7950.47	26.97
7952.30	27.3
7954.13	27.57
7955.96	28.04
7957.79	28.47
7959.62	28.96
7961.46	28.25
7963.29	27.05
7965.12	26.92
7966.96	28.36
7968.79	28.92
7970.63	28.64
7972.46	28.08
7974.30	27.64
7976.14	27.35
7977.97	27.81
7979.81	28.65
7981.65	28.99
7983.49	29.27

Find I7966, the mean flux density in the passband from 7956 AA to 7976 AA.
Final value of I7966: 28.1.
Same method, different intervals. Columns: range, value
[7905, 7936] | 27.7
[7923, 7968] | 27.8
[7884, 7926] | 27.7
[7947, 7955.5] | 27.2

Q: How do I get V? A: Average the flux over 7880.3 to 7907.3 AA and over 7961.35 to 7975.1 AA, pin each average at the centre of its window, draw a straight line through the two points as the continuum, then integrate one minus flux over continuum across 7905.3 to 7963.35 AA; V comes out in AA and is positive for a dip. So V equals 0.3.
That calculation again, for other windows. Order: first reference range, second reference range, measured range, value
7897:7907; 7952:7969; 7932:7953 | 0.2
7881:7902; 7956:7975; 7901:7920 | 0.3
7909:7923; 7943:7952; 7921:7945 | -0.3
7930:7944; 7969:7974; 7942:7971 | 0.2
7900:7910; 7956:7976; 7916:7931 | -0.2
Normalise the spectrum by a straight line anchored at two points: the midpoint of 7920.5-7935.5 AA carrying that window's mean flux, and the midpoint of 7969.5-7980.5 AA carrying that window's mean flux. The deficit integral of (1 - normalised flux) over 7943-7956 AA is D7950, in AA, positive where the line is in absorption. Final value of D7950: 0.3 AA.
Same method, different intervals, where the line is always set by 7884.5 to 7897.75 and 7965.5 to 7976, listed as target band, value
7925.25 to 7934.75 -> 0.0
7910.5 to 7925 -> 0.2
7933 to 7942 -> 0.2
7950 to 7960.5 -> 0.1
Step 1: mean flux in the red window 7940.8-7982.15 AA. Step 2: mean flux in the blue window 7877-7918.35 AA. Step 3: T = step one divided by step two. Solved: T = 1.01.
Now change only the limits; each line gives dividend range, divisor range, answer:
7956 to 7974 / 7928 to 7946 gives 1.01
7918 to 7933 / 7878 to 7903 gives 1.01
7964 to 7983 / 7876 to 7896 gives 1.02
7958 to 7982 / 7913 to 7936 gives 1.01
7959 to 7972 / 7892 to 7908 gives 1.02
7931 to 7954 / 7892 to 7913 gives 1.00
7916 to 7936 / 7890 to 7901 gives 1.00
